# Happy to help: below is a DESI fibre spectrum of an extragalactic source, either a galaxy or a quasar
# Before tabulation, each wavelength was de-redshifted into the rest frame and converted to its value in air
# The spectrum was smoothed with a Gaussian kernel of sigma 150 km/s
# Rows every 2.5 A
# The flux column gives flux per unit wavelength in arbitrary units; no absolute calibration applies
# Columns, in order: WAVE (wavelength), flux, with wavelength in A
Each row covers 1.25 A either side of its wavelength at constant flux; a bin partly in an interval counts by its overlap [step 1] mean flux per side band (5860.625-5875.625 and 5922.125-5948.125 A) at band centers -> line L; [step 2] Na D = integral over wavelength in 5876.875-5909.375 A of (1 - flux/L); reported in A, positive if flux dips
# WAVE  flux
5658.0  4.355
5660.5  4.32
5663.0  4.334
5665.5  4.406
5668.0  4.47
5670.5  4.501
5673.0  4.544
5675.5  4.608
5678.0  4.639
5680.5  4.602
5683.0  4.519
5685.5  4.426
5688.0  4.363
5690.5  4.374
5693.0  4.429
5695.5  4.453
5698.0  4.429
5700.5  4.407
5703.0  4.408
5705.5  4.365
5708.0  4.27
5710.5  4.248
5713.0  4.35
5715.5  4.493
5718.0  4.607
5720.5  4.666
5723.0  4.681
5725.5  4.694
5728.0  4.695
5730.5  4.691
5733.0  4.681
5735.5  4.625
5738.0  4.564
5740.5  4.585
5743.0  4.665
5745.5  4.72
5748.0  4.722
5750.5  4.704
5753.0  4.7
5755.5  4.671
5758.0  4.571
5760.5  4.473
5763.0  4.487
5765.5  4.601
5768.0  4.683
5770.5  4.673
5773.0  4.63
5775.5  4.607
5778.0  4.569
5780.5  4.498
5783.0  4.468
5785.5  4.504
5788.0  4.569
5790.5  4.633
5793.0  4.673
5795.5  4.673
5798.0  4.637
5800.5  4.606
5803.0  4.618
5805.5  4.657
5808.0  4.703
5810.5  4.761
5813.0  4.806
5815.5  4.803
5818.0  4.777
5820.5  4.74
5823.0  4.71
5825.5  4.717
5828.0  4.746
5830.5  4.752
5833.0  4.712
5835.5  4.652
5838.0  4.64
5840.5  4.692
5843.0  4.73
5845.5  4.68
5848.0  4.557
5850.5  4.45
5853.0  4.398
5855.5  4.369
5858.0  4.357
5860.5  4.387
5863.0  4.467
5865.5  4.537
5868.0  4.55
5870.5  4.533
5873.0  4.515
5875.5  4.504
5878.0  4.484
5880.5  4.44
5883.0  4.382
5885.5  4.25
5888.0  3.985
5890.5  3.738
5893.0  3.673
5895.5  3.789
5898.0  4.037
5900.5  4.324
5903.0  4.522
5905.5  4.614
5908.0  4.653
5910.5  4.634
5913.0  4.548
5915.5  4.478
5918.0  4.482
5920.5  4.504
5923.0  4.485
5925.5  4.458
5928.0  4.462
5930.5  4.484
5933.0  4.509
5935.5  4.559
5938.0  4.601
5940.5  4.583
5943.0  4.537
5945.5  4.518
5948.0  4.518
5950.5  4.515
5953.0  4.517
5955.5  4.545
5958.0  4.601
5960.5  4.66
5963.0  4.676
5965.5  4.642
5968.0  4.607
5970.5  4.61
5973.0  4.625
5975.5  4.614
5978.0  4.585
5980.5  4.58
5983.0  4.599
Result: 2.1 A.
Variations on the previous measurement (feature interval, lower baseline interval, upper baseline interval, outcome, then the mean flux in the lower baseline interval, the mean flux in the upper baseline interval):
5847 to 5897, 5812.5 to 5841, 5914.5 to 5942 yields 3.4 A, 4.73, 4.51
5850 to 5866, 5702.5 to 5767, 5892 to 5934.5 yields 0.1 A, 4.58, 4.4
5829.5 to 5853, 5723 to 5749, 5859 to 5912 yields -1.1 A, 4.66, 4.34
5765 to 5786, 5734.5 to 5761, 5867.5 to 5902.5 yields -0.1 A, 4.64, 4.23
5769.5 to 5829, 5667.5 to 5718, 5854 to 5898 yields -4.2 A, 4.45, 4.29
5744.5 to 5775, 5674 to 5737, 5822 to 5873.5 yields -0.7 A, 4.51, 4.58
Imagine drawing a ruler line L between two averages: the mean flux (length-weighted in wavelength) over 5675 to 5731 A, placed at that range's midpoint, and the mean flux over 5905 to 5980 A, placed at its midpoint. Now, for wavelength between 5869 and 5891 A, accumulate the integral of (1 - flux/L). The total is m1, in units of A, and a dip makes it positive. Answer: 1.00 A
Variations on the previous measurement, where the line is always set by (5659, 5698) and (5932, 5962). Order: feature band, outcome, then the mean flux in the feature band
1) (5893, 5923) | 1.02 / 4.39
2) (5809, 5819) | -0.61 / 4.78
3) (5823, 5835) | -0.55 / 4.72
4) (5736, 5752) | -0.61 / 4.66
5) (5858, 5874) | 0.15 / 4.49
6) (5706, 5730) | -0.24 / 4.52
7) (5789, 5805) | -0.48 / 4.64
